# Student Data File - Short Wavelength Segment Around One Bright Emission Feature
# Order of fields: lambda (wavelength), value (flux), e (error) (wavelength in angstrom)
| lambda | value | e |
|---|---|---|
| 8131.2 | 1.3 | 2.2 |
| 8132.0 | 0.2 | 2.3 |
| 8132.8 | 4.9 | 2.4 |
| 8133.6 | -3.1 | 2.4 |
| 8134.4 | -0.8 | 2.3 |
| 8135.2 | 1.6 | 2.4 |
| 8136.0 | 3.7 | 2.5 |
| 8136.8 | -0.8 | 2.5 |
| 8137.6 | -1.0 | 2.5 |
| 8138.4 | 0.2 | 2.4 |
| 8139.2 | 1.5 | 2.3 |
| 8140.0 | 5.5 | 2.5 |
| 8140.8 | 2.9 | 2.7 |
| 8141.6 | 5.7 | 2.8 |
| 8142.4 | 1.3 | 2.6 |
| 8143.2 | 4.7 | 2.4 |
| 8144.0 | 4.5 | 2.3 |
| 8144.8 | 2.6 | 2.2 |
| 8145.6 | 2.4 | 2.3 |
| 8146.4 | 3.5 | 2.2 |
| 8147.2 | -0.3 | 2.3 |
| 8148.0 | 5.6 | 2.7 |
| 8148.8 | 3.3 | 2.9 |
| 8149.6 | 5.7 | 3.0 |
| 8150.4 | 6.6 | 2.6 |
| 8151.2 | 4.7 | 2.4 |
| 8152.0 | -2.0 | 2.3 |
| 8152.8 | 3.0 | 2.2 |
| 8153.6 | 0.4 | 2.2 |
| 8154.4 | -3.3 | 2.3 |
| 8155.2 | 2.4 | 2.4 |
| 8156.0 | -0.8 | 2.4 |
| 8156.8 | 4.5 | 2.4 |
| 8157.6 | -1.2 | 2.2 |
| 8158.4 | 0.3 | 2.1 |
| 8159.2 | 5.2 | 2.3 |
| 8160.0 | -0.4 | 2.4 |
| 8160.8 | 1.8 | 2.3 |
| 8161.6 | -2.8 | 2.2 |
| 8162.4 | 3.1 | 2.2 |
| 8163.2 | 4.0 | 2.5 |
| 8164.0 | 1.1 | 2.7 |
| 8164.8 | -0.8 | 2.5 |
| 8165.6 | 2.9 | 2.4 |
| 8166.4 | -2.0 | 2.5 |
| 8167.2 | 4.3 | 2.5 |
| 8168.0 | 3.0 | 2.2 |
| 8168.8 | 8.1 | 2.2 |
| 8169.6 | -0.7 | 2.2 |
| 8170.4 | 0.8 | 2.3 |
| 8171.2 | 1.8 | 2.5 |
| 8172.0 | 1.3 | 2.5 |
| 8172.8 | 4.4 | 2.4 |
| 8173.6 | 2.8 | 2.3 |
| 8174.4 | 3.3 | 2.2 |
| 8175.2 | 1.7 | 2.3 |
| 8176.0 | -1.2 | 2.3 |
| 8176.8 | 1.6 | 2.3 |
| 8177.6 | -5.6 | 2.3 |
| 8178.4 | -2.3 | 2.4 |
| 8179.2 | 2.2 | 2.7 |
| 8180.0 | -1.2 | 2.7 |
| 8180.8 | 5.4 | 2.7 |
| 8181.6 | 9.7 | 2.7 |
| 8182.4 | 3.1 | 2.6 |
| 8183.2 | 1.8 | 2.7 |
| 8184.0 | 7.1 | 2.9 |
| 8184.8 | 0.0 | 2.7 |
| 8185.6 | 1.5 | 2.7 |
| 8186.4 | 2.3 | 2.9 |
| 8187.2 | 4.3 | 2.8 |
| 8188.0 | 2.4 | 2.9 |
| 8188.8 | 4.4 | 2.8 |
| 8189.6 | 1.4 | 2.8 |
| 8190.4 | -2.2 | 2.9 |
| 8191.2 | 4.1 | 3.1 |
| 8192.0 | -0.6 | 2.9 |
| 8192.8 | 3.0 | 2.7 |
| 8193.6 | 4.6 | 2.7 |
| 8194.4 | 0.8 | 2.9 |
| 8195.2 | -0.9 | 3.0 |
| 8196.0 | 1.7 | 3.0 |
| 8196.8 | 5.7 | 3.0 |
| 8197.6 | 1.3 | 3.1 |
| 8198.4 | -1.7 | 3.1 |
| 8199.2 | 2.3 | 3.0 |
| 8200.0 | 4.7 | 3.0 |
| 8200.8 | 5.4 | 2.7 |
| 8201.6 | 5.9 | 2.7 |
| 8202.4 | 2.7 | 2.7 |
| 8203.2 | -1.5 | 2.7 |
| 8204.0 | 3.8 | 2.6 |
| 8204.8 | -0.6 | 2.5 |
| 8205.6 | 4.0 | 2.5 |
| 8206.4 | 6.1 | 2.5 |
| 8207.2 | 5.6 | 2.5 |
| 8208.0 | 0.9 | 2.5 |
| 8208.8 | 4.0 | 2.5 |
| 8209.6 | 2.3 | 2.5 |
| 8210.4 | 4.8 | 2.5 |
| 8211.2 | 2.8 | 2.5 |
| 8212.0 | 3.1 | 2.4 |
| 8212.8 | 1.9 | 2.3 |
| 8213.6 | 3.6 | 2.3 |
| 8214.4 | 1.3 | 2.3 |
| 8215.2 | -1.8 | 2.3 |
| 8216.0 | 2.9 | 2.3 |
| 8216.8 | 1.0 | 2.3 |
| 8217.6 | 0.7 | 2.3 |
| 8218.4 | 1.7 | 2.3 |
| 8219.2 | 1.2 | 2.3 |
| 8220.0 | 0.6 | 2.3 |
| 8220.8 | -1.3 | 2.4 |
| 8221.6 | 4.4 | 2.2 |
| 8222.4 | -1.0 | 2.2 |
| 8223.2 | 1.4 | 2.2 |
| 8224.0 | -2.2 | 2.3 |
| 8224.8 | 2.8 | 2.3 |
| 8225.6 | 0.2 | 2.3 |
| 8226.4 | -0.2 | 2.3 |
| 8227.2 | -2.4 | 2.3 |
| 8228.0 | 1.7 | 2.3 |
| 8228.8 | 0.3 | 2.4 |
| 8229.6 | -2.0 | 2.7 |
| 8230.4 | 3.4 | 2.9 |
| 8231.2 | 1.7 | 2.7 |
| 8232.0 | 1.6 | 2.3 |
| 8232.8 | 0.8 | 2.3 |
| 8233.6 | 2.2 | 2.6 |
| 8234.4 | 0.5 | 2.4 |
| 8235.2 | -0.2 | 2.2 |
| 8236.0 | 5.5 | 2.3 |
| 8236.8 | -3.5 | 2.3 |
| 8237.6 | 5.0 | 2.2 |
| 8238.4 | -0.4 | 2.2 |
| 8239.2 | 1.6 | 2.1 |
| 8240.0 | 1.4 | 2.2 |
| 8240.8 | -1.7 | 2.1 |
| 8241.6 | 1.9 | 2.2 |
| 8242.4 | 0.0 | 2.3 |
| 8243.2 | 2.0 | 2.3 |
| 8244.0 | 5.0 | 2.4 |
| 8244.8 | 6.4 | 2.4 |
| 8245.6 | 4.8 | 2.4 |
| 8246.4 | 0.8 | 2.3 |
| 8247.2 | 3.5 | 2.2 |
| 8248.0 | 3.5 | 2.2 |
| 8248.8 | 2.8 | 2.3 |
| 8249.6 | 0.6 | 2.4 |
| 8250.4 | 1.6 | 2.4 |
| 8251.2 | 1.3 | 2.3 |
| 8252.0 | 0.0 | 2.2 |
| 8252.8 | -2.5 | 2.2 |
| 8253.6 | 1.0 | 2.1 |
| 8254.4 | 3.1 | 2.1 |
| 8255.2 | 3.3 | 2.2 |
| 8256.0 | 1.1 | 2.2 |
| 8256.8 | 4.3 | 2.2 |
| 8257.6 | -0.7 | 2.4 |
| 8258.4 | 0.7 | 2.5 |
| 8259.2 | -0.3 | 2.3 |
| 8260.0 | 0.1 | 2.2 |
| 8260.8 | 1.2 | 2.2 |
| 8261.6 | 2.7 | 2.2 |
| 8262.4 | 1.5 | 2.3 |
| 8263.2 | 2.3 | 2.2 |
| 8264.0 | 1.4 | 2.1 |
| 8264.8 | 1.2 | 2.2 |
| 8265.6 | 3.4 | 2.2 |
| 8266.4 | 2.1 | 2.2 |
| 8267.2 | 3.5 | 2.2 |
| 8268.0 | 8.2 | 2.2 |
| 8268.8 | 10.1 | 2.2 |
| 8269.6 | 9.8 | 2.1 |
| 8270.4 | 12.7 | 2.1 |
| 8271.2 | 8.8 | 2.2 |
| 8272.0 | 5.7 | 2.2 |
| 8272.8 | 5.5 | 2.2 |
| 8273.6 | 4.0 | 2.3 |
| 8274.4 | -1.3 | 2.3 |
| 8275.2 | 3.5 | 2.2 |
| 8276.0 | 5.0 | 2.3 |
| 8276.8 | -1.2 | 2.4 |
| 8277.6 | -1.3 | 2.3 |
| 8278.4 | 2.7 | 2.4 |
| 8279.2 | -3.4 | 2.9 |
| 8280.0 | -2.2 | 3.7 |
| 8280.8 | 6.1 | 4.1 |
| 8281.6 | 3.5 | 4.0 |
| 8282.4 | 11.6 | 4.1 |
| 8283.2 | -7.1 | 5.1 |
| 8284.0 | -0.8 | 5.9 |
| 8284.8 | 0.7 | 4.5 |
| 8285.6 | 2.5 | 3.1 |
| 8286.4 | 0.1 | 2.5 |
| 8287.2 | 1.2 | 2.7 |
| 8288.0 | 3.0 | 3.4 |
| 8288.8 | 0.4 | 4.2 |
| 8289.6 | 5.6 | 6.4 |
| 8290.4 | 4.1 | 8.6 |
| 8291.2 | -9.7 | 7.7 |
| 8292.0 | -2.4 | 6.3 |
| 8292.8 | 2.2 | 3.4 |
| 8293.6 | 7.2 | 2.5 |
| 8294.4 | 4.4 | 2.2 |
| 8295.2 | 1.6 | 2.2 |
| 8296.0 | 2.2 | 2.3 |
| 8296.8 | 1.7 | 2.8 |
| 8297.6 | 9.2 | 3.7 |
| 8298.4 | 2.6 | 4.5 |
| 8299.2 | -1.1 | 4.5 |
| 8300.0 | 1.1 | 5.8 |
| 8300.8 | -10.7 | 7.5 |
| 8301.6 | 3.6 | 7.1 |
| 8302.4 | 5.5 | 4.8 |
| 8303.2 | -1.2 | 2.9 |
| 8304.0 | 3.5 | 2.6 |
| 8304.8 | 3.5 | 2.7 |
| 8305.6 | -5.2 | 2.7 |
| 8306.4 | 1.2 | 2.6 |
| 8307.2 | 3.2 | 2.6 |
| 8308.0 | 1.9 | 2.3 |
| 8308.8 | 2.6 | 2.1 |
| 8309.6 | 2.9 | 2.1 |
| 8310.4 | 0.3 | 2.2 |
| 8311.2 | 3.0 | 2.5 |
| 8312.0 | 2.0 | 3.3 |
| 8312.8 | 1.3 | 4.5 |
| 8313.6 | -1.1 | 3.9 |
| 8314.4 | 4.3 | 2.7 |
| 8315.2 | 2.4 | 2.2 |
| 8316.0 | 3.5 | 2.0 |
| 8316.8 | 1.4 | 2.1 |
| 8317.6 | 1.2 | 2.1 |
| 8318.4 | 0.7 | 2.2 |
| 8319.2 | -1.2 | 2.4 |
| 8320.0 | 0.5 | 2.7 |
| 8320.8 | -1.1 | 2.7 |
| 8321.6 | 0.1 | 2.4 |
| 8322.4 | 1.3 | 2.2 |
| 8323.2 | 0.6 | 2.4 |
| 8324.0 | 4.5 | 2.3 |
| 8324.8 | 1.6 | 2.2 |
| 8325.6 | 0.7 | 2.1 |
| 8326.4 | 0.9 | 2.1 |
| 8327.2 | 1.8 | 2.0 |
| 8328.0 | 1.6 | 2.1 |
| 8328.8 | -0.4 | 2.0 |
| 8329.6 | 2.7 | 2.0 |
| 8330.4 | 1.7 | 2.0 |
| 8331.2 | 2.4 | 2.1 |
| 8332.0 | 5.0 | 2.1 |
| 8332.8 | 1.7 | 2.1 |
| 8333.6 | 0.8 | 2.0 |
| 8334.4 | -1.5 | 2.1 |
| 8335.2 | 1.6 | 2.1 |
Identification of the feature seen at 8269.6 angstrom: [O III]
